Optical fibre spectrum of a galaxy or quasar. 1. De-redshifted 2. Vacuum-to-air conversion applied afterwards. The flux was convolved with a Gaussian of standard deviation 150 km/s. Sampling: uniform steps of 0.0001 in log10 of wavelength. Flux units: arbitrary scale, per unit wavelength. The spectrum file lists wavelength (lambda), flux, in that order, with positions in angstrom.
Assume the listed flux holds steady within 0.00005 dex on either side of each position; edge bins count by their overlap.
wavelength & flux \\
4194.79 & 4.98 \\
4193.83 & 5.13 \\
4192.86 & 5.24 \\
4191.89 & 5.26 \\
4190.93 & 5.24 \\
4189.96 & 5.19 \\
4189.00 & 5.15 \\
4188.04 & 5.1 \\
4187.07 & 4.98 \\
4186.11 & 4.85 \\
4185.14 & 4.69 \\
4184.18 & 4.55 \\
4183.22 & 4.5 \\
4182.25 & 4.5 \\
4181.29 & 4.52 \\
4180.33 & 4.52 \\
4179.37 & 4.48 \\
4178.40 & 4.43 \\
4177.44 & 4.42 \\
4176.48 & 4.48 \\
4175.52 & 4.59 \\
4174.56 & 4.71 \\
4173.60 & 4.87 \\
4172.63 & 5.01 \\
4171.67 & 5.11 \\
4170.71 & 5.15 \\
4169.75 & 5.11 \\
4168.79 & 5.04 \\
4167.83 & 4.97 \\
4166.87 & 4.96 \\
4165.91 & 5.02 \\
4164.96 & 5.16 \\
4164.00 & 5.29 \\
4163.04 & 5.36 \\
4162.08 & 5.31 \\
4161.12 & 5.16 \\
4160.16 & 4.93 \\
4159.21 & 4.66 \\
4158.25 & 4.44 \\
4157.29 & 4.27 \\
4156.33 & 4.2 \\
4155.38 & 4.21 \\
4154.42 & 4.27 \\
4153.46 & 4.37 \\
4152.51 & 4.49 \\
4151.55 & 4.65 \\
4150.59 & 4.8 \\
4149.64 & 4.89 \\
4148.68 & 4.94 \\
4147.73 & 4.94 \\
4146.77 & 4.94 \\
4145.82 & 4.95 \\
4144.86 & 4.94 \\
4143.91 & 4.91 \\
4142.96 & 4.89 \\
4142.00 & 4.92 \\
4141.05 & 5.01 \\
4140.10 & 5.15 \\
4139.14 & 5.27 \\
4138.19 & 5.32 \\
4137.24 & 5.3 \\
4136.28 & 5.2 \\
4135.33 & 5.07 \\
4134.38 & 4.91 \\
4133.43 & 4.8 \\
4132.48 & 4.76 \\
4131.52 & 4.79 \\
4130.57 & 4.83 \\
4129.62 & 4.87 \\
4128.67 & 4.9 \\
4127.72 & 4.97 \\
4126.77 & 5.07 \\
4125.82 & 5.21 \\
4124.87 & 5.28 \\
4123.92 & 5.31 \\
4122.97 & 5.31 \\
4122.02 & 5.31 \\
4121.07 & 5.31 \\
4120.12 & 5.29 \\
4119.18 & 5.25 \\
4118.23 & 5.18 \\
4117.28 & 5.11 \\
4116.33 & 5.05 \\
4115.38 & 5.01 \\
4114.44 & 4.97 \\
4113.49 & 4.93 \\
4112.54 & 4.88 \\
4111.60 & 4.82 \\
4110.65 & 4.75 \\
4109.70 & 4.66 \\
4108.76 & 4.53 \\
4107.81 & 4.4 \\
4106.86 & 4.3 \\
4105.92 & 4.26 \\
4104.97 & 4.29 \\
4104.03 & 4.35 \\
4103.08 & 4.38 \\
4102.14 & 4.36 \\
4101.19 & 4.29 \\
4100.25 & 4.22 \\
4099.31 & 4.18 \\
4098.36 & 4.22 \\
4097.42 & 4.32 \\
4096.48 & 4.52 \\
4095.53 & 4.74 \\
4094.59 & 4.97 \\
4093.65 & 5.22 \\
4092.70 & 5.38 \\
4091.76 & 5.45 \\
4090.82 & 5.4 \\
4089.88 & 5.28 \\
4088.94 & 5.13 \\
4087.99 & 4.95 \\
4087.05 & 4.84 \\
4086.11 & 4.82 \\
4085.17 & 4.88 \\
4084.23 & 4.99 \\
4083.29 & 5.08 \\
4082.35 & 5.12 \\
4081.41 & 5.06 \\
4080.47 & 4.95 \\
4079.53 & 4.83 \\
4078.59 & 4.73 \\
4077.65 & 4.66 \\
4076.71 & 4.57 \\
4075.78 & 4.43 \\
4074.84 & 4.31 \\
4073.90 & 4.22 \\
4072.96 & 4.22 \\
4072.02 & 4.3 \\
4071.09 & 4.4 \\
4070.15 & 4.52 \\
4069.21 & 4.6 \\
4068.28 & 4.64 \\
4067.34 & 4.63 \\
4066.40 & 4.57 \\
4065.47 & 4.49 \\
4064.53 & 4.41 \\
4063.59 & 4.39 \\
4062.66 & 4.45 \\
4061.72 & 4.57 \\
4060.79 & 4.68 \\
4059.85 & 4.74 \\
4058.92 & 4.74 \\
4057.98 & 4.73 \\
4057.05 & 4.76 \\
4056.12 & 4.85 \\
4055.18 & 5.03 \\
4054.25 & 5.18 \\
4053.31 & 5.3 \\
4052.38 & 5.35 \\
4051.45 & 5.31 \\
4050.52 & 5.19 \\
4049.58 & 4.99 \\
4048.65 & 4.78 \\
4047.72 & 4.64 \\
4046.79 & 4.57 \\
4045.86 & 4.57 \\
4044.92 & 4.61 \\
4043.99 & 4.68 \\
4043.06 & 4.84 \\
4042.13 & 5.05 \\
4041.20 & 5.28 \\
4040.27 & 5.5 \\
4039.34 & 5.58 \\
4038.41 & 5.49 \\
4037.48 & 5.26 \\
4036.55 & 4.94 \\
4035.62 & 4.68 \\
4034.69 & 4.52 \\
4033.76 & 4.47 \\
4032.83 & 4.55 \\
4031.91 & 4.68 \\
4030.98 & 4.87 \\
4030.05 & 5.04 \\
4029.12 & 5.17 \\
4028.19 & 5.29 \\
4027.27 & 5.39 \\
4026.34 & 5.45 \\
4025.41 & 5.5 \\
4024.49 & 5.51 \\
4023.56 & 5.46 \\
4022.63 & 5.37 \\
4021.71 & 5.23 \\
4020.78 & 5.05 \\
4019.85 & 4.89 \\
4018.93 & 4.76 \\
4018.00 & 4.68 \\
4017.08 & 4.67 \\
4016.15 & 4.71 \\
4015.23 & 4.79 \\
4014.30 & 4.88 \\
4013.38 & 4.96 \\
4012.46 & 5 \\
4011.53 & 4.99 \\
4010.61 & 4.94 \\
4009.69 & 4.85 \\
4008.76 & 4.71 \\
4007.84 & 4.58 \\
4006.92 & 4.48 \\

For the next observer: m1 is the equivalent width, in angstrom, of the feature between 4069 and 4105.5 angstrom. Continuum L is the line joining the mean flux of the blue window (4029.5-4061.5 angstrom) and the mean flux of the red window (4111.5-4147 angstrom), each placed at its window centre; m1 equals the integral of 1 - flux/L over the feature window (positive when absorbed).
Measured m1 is 2.1 angstrom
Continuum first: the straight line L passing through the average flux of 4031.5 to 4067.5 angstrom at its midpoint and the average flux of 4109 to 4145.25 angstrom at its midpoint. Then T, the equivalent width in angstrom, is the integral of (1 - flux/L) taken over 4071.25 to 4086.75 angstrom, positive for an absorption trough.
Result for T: 0.7 angstrom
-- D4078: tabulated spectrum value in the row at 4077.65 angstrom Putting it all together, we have 4.66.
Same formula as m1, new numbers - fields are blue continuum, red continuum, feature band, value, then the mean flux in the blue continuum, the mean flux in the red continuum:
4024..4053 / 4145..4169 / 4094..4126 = 0.9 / 5.03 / 4.81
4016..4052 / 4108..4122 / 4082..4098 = 0.0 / 5.01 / 4.98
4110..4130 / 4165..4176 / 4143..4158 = 1.1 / 5.08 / 4.97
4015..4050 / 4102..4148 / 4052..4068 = 0.7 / 4.99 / 4.93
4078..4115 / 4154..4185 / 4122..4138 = -1.0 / 4.76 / 4.76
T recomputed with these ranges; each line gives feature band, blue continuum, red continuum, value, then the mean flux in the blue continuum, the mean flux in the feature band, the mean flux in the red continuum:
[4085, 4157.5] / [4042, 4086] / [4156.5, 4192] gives -0.8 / 4.73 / 4.85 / 4.85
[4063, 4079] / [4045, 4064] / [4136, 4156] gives 1.2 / 4.84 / 4.48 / 4.87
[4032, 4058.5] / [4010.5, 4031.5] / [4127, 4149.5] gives 0.5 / 5.07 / 4.95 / 4.98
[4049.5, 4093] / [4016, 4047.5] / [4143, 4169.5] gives 1.2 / 5.01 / 4.81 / 4.82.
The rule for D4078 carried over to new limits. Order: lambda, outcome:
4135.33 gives 5.07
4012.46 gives 5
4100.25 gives 4.22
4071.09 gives 4.4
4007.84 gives 4.58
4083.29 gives 5.08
